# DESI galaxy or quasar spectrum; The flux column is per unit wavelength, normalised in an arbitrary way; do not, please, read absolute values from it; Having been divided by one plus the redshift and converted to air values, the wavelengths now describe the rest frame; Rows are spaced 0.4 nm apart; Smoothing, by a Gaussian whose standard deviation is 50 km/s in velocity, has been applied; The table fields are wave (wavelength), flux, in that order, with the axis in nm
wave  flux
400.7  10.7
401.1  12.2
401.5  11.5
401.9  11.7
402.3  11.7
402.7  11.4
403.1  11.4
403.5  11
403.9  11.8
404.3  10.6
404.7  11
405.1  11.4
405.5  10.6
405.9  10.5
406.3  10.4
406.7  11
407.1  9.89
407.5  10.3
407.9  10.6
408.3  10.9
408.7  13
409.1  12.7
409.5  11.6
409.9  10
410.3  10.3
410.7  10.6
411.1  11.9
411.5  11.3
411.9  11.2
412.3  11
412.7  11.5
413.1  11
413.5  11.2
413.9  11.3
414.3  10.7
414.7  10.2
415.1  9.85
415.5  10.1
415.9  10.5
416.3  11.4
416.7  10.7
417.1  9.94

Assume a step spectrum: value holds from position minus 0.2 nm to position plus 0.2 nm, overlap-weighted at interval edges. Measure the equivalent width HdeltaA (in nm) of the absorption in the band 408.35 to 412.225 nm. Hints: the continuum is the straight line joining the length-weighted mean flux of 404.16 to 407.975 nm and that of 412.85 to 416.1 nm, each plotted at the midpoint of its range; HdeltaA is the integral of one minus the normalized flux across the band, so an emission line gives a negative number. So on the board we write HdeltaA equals -0.27 nm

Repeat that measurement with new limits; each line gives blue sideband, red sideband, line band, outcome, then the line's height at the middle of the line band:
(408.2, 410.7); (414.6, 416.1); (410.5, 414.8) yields -0.16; 10.7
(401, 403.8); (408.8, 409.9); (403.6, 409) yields 0.35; 11.7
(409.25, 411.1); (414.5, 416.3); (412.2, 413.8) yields -0.10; 10.5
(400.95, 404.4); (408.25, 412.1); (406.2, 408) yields 0.16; 11.4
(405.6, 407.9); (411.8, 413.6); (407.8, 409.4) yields -0.18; 10.7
